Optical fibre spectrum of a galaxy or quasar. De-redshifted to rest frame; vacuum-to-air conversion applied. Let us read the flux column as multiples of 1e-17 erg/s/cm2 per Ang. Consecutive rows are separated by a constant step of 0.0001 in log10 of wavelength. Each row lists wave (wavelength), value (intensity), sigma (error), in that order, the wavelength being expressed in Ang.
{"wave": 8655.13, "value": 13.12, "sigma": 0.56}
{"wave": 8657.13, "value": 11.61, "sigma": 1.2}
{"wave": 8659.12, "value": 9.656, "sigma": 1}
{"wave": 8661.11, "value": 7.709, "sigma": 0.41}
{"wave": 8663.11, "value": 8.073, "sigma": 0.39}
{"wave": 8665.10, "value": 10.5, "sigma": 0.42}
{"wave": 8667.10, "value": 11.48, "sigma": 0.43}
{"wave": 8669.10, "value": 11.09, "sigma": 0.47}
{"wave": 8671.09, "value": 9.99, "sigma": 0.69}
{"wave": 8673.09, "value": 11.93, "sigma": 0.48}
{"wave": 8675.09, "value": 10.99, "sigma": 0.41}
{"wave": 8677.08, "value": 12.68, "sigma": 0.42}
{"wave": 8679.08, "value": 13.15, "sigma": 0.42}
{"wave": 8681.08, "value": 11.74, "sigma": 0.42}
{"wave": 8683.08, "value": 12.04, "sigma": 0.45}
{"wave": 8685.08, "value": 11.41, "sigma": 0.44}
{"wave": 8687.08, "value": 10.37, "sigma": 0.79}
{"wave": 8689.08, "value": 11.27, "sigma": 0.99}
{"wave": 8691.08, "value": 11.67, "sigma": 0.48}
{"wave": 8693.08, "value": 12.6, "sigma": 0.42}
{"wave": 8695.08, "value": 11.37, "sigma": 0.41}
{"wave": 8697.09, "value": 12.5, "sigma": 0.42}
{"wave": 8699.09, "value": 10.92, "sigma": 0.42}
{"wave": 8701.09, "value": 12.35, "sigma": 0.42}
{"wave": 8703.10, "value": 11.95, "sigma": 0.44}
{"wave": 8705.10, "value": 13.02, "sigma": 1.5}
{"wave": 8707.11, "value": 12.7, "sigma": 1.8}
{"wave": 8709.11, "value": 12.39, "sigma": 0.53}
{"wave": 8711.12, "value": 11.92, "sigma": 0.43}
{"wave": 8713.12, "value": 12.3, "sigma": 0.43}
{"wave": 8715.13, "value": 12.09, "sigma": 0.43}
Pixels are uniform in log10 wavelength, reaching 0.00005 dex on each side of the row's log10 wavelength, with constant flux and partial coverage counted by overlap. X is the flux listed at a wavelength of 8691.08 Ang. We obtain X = 11.67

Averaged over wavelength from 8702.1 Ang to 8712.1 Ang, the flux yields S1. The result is 12.4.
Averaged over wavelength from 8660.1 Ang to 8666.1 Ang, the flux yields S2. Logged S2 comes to 8.77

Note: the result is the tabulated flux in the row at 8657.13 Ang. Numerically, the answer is 11.61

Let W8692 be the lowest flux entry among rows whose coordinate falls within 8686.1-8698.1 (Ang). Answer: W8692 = 10.37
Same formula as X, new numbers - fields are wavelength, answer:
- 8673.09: 11.93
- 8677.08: 12.68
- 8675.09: 10.99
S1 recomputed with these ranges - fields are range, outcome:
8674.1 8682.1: 12.1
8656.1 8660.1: 10.6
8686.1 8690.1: 10.8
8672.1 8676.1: 11.5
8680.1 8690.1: 11.4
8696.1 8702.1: 11.9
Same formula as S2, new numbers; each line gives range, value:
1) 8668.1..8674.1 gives 11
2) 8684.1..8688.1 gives 10.9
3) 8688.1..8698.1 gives 11.9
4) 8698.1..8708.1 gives 12.2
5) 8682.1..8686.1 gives 11.7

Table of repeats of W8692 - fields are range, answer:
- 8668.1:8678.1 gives 9.99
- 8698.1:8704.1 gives 10.92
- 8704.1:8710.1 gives 12.39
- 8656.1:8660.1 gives 9.656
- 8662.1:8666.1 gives 8.073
